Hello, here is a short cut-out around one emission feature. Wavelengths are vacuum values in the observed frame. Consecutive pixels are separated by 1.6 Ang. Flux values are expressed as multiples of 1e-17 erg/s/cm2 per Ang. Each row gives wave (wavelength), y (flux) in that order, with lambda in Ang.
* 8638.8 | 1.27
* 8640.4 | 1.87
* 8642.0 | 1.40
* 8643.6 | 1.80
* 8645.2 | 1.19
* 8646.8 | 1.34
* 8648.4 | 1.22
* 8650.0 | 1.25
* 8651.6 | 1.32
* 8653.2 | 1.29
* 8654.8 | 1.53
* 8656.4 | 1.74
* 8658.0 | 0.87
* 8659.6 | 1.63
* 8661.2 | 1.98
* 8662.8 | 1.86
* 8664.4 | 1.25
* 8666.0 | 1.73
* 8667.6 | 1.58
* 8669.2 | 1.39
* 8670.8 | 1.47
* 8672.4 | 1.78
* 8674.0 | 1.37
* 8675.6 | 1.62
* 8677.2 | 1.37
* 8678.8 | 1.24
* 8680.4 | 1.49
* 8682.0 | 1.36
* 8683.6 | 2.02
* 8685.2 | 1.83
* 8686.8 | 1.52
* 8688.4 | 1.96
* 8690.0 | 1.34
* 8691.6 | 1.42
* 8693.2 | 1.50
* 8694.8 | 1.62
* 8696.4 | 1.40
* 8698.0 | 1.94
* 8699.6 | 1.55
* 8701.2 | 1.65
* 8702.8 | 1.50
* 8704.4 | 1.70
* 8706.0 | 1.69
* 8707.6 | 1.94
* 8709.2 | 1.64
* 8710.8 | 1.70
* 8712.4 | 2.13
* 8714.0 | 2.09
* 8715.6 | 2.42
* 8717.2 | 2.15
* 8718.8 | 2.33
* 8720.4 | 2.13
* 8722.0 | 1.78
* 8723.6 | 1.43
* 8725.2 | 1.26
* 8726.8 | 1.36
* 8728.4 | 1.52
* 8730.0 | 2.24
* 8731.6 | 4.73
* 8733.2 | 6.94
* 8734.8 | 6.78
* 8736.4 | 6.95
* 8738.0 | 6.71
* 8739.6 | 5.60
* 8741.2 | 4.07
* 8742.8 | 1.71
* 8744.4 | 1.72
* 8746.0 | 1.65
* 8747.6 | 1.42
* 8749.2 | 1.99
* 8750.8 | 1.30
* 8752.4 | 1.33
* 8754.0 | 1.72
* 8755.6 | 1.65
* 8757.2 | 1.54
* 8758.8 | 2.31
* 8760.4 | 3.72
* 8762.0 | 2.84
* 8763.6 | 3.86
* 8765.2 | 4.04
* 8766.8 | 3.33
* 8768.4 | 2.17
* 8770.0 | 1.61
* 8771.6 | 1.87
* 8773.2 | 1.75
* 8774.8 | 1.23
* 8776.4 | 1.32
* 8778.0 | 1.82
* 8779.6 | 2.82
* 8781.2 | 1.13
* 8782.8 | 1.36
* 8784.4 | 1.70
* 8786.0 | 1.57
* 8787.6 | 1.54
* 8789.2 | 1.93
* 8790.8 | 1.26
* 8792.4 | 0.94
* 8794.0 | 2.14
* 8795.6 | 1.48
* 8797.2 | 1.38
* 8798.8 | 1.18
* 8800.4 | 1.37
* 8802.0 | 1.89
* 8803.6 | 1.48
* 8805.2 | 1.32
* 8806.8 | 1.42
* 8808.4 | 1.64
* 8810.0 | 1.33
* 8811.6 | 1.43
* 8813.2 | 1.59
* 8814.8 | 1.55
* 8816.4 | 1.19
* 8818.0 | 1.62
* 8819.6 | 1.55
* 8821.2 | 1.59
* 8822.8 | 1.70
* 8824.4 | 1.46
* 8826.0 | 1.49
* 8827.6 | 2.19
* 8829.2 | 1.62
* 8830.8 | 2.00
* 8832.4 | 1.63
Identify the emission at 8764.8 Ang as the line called [N II]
